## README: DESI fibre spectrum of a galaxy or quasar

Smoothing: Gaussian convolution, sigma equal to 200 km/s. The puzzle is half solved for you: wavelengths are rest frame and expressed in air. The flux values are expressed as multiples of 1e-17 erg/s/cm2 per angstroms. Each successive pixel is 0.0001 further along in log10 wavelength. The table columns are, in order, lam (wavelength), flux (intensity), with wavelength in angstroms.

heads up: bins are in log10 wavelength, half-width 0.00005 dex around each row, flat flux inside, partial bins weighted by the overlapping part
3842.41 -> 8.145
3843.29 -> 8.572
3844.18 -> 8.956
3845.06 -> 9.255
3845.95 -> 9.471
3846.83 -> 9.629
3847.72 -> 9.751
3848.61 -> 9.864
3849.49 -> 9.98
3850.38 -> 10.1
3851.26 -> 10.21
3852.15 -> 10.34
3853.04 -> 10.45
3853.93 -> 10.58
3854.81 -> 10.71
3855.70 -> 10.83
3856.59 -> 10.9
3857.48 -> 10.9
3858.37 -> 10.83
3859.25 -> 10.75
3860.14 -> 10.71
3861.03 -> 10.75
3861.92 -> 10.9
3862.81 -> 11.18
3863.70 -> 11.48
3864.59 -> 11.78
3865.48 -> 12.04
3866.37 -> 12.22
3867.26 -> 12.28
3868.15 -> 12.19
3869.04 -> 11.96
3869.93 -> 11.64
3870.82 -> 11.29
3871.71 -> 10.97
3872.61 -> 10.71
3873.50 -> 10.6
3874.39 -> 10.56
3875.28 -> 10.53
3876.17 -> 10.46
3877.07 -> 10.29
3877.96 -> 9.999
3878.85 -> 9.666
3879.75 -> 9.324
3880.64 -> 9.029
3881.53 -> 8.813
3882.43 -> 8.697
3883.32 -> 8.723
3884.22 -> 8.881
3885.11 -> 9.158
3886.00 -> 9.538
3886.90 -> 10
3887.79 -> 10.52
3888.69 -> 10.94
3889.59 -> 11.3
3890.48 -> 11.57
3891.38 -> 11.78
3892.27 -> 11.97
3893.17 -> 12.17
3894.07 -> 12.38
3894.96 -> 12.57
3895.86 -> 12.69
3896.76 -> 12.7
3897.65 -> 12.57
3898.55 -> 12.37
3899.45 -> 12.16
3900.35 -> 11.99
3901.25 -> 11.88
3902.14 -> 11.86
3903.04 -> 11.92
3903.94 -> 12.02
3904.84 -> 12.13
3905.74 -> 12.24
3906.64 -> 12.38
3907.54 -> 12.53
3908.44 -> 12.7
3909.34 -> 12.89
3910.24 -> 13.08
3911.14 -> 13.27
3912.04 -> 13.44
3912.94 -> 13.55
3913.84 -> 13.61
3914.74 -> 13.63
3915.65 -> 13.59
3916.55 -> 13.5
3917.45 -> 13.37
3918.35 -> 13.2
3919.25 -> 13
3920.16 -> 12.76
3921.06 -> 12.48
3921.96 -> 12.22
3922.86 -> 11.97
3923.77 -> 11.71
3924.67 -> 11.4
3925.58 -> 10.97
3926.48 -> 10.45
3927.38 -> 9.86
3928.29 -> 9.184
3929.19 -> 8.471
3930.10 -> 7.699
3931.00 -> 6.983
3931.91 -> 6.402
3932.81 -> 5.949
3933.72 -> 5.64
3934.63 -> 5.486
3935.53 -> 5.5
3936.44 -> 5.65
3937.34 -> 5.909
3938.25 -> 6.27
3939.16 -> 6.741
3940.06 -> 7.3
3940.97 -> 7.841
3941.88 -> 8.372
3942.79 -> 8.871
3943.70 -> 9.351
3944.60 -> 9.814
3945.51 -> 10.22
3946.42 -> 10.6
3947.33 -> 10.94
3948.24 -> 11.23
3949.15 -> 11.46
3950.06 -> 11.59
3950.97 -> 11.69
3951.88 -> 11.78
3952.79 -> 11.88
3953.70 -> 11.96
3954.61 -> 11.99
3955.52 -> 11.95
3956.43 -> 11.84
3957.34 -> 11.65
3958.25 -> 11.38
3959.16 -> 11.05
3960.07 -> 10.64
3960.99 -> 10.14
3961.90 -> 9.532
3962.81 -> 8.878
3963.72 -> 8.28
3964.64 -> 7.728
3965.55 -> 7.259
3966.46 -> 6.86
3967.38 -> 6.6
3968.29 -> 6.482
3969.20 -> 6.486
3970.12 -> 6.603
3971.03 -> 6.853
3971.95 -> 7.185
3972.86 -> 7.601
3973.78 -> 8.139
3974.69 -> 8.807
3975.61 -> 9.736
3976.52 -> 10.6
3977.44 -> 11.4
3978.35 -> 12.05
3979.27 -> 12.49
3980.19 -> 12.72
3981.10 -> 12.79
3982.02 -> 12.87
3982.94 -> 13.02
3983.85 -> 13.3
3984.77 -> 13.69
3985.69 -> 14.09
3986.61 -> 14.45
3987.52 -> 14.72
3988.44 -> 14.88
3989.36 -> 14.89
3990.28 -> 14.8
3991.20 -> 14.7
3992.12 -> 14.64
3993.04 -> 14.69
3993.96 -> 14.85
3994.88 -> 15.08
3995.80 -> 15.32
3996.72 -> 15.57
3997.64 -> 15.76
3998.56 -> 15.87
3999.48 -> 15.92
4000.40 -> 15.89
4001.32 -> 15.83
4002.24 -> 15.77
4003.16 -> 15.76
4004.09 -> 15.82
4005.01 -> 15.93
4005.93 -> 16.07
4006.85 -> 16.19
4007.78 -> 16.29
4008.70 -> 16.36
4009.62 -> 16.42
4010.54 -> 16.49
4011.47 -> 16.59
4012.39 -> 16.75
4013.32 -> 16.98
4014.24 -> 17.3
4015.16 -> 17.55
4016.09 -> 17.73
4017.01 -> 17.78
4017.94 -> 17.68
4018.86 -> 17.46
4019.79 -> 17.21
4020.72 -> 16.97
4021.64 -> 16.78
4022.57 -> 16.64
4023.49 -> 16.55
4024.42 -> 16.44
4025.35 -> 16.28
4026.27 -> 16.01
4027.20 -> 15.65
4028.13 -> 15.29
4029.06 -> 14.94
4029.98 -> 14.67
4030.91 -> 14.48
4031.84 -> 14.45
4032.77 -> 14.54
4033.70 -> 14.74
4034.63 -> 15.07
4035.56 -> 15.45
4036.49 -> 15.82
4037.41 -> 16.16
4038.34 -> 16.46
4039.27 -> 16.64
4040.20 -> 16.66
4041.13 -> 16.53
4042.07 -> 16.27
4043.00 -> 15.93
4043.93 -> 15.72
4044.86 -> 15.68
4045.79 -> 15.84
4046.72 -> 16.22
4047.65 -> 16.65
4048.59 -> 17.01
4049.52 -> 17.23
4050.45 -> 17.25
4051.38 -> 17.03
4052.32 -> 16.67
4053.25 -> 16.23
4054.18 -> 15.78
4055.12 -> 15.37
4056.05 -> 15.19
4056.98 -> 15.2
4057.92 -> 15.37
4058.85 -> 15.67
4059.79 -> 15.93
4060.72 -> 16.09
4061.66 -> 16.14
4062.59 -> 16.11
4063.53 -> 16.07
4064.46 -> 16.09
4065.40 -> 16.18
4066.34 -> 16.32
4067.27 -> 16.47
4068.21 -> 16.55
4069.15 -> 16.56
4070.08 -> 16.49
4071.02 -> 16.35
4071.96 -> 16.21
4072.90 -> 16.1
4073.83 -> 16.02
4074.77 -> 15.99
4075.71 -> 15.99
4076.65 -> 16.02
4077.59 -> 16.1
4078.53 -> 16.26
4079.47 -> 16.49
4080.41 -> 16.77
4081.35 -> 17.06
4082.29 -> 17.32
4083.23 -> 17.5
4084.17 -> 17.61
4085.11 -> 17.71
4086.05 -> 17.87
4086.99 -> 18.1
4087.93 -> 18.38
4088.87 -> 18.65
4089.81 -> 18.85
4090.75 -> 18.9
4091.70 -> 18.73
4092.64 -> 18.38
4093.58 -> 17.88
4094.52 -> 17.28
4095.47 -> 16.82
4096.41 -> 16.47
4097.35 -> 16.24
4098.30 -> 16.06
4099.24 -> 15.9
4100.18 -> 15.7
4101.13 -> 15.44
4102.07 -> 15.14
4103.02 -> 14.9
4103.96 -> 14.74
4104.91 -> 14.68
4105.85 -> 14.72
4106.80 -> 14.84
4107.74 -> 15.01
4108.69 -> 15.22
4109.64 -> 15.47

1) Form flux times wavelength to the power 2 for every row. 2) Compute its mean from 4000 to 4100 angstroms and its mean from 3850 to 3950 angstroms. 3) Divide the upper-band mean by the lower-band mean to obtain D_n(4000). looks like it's 1.66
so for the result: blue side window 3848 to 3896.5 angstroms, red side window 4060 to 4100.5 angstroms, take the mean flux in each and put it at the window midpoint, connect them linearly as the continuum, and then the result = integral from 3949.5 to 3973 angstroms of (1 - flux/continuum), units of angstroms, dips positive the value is 6.8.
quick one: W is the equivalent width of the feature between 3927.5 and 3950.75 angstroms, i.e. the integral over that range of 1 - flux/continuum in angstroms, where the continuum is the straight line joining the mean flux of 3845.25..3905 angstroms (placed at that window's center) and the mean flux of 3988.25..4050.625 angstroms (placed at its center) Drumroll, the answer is 8.8 angstroms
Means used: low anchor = 10.9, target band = 8.2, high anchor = 16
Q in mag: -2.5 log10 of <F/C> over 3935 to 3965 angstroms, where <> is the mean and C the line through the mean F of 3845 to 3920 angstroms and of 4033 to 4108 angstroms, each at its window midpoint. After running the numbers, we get 0.33 mag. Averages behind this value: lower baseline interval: 11.3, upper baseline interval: 16.4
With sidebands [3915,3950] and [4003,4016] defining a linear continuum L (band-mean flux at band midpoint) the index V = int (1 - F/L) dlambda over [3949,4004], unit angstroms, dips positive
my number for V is 6.9 angstroms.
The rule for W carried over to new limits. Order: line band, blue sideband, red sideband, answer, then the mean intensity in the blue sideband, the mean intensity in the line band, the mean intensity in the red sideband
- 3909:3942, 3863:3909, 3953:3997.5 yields 3.5 angstroms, 11.2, 10.1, 11.4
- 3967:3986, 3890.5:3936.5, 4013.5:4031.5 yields 5.6 angstroms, 11.3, 10.2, 16.5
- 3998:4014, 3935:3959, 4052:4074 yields -4.0 angstroms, 9.77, 16.2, 16.1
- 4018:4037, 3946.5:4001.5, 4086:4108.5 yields -2.7 angstroms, 11.7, 15.8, 16.6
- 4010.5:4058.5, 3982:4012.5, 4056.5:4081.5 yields -1.5 angstroms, 15.3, 16.2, 16.2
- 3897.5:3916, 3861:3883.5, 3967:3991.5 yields -3.0 angstroms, 10.7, 12.6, 11.2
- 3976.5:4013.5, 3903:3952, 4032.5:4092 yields -3.8 angstroms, 10.5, 14.9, 16.5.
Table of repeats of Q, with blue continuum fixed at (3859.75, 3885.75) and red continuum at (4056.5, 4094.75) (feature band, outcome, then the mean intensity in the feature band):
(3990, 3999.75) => -0.06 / 15.2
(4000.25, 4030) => -0.10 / 16.5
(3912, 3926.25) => -0.06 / 12.7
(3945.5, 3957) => 0.13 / 11.5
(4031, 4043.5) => 0.00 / 15.7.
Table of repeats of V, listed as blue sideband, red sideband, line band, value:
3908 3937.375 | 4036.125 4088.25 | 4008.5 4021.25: -2.3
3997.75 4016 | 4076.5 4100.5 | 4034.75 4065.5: 1.3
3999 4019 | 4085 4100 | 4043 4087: 2.3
